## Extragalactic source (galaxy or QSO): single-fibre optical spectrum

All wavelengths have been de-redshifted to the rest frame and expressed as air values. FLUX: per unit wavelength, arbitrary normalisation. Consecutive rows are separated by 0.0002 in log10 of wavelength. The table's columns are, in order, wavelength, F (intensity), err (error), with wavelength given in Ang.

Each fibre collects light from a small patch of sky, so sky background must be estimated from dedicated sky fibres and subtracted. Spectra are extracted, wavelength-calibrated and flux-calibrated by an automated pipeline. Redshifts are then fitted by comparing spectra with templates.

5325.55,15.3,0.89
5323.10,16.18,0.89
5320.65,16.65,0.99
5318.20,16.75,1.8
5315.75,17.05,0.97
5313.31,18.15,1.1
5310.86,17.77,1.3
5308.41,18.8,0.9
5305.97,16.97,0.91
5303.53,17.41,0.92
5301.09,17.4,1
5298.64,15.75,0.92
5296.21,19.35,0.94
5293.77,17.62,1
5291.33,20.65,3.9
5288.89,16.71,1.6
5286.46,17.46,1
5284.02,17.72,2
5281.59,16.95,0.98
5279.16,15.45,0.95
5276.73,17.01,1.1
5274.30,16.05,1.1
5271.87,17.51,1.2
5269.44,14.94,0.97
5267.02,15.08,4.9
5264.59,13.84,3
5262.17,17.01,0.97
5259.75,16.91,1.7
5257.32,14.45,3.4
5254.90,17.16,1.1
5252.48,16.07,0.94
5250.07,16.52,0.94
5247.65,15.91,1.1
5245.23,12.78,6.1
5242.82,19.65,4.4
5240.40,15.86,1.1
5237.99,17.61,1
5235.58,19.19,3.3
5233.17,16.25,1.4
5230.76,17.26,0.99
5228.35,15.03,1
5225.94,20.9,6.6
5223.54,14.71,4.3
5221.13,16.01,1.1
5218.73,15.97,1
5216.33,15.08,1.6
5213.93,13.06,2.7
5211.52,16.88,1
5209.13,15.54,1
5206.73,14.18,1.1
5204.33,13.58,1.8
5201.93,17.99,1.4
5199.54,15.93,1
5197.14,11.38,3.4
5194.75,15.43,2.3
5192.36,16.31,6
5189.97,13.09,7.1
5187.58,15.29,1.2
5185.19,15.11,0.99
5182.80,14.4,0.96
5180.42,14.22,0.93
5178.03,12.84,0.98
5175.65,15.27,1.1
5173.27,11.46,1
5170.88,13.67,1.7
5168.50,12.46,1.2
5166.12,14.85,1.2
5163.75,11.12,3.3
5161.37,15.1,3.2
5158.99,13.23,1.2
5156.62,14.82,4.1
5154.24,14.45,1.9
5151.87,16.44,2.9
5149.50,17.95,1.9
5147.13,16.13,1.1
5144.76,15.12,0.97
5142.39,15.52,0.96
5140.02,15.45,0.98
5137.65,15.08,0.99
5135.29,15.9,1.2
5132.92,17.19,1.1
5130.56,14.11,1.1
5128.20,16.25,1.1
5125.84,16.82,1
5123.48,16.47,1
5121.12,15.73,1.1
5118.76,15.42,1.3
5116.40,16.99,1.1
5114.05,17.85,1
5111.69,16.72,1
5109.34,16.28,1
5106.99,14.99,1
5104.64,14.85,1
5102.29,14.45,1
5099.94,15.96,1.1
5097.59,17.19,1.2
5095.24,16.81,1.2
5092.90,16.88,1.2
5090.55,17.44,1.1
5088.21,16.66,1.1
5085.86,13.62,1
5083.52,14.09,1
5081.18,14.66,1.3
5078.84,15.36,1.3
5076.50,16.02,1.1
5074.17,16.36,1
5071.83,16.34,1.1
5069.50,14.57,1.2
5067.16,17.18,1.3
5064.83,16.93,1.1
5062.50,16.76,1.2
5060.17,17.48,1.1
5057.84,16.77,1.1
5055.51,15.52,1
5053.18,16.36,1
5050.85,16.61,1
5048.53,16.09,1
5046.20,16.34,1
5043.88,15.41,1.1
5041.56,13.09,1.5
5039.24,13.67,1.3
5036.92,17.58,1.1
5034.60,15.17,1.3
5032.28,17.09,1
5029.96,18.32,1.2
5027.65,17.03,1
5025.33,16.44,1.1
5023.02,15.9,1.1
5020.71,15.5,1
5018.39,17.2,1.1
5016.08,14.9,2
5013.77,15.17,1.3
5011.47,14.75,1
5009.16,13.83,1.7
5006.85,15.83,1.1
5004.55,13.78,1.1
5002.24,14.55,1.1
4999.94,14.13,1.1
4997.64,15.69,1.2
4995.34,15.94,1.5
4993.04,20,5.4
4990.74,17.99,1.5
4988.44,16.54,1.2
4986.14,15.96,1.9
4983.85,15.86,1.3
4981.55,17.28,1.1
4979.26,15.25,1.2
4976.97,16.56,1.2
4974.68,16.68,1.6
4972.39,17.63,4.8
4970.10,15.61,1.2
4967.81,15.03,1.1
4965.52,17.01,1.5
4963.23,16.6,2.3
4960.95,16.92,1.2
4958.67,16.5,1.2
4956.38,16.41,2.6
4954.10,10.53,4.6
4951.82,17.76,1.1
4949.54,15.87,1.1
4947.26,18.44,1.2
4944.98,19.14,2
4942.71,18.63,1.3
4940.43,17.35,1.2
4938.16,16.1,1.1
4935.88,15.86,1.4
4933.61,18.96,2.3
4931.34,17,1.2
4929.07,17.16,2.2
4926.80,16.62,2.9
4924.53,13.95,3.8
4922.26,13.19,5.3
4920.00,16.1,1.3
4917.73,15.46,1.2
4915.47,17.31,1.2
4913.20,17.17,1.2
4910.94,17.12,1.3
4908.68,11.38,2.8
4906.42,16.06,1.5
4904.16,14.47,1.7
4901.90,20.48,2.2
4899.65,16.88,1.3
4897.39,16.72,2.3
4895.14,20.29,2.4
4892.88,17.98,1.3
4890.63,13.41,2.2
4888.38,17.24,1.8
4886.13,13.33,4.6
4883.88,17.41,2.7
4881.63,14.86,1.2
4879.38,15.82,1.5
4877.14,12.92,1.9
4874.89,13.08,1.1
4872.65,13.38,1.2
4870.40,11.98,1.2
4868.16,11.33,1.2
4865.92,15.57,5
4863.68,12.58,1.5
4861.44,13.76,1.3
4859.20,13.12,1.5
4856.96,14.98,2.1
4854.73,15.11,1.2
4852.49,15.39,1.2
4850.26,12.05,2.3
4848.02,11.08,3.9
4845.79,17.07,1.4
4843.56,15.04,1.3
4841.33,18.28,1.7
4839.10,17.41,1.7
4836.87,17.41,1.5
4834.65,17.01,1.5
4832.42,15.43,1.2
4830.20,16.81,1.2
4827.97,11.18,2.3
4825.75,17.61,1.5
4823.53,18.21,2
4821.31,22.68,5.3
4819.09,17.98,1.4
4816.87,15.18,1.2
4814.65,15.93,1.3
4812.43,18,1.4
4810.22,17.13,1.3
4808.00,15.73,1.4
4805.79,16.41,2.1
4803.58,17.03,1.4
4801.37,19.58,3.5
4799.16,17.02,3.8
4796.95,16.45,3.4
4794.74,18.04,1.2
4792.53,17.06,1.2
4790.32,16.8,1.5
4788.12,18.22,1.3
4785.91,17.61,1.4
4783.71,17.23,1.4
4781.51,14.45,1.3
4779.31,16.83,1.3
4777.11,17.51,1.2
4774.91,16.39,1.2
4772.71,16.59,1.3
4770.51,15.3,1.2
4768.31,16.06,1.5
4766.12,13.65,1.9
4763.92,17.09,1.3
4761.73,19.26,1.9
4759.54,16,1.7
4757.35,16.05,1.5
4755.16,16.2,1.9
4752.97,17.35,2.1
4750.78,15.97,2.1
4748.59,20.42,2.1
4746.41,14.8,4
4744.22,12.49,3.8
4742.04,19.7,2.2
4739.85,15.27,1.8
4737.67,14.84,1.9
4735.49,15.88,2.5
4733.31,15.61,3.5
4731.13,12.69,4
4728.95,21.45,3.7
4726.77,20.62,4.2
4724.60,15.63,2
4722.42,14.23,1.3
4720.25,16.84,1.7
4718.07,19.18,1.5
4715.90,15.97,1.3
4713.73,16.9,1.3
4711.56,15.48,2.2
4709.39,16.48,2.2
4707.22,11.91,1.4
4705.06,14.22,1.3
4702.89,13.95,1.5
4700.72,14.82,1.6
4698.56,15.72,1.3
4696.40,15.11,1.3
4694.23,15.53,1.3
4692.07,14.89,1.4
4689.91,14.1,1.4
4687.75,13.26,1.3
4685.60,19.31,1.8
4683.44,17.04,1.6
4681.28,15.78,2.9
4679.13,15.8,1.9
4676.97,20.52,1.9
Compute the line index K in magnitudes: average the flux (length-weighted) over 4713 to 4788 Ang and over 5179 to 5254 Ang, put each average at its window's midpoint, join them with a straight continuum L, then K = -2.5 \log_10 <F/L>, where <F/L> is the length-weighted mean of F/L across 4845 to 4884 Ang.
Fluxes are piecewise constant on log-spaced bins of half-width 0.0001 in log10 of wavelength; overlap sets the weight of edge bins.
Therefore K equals 0.18 mag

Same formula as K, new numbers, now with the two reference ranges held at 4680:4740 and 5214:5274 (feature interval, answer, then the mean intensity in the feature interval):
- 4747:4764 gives -0.09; 17.2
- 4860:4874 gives 0.21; 13.1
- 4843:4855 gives 0.13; 14.2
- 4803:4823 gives -0.10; 17.4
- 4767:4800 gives -0.06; 16.7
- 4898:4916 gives -0.02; 16.3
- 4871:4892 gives 0.10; 14.6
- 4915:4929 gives 0.04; 15.5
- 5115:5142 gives 0.01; 15.9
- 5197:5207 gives 0.09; 15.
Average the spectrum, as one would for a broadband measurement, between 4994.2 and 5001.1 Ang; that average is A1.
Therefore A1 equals 15.3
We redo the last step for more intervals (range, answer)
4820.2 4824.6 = 20.5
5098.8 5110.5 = 15.3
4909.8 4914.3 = 17.1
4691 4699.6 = 15.3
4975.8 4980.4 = 15.9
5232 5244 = 17.7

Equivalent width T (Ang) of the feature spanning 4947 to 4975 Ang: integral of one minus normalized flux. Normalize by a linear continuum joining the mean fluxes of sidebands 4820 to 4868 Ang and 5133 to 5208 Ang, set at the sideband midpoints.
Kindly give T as -1.7 Ang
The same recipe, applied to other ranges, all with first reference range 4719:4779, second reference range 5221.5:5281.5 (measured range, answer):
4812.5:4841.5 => -0.99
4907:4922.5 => 0.84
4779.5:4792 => -0.32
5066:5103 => 1.22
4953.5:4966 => 0.46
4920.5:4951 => -0.67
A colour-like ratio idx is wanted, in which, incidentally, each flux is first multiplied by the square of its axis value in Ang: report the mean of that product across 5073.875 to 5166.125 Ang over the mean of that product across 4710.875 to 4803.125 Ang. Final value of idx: 1.1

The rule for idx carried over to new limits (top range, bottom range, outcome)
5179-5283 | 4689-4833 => 1.16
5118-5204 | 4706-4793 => 1.07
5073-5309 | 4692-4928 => 1.15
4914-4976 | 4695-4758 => 1.12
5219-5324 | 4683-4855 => 1.26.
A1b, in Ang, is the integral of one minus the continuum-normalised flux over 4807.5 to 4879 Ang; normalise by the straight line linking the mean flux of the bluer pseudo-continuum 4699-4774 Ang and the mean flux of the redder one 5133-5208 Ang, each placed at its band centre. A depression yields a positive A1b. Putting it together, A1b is 2.11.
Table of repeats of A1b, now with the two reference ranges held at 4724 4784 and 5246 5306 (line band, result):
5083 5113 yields 1.3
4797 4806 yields -0.5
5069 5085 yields 1.2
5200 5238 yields 1.2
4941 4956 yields -0.2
